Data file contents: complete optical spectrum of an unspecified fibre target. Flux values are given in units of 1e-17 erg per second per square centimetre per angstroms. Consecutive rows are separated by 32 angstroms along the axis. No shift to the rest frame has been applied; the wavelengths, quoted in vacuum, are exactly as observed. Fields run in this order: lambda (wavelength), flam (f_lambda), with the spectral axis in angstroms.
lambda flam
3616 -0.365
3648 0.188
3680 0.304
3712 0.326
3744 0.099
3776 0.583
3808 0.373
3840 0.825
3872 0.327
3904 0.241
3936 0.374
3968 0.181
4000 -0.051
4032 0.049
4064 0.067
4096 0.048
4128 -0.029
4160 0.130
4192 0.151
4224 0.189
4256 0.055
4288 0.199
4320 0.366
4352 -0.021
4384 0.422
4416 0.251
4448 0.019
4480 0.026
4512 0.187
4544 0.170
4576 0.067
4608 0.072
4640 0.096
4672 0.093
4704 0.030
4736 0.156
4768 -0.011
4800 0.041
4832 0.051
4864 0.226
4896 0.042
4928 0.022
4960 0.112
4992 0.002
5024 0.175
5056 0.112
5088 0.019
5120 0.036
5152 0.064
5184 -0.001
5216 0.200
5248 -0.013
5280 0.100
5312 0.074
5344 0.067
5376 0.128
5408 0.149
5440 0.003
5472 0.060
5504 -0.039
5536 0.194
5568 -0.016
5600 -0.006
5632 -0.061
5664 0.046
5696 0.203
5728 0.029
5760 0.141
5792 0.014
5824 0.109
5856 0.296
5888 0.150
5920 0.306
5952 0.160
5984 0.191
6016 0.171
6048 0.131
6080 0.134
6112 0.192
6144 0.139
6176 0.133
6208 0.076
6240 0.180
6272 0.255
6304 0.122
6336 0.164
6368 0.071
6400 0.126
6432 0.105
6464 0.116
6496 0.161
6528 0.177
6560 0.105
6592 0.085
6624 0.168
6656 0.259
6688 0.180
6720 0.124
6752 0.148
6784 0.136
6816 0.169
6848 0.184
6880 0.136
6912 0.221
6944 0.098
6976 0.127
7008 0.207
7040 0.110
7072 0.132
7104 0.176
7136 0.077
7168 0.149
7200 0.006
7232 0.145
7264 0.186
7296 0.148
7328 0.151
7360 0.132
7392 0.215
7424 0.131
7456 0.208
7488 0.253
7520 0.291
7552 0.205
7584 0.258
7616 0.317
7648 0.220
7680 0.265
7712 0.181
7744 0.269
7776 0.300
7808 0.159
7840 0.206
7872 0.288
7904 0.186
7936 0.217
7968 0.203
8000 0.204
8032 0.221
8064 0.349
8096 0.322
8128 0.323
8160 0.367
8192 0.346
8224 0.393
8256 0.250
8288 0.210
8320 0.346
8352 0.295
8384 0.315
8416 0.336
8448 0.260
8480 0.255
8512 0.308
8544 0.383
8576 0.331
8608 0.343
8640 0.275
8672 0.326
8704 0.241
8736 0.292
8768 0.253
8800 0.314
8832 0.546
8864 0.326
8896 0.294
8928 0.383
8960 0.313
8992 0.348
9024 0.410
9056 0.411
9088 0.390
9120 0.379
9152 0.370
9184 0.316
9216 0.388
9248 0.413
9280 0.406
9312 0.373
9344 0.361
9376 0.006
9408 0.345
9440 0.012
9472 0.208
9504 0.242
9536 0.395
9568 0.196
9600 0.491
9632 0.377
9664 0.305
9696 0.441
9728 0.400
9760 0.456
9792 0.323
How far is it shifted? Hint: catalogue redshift 1.01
